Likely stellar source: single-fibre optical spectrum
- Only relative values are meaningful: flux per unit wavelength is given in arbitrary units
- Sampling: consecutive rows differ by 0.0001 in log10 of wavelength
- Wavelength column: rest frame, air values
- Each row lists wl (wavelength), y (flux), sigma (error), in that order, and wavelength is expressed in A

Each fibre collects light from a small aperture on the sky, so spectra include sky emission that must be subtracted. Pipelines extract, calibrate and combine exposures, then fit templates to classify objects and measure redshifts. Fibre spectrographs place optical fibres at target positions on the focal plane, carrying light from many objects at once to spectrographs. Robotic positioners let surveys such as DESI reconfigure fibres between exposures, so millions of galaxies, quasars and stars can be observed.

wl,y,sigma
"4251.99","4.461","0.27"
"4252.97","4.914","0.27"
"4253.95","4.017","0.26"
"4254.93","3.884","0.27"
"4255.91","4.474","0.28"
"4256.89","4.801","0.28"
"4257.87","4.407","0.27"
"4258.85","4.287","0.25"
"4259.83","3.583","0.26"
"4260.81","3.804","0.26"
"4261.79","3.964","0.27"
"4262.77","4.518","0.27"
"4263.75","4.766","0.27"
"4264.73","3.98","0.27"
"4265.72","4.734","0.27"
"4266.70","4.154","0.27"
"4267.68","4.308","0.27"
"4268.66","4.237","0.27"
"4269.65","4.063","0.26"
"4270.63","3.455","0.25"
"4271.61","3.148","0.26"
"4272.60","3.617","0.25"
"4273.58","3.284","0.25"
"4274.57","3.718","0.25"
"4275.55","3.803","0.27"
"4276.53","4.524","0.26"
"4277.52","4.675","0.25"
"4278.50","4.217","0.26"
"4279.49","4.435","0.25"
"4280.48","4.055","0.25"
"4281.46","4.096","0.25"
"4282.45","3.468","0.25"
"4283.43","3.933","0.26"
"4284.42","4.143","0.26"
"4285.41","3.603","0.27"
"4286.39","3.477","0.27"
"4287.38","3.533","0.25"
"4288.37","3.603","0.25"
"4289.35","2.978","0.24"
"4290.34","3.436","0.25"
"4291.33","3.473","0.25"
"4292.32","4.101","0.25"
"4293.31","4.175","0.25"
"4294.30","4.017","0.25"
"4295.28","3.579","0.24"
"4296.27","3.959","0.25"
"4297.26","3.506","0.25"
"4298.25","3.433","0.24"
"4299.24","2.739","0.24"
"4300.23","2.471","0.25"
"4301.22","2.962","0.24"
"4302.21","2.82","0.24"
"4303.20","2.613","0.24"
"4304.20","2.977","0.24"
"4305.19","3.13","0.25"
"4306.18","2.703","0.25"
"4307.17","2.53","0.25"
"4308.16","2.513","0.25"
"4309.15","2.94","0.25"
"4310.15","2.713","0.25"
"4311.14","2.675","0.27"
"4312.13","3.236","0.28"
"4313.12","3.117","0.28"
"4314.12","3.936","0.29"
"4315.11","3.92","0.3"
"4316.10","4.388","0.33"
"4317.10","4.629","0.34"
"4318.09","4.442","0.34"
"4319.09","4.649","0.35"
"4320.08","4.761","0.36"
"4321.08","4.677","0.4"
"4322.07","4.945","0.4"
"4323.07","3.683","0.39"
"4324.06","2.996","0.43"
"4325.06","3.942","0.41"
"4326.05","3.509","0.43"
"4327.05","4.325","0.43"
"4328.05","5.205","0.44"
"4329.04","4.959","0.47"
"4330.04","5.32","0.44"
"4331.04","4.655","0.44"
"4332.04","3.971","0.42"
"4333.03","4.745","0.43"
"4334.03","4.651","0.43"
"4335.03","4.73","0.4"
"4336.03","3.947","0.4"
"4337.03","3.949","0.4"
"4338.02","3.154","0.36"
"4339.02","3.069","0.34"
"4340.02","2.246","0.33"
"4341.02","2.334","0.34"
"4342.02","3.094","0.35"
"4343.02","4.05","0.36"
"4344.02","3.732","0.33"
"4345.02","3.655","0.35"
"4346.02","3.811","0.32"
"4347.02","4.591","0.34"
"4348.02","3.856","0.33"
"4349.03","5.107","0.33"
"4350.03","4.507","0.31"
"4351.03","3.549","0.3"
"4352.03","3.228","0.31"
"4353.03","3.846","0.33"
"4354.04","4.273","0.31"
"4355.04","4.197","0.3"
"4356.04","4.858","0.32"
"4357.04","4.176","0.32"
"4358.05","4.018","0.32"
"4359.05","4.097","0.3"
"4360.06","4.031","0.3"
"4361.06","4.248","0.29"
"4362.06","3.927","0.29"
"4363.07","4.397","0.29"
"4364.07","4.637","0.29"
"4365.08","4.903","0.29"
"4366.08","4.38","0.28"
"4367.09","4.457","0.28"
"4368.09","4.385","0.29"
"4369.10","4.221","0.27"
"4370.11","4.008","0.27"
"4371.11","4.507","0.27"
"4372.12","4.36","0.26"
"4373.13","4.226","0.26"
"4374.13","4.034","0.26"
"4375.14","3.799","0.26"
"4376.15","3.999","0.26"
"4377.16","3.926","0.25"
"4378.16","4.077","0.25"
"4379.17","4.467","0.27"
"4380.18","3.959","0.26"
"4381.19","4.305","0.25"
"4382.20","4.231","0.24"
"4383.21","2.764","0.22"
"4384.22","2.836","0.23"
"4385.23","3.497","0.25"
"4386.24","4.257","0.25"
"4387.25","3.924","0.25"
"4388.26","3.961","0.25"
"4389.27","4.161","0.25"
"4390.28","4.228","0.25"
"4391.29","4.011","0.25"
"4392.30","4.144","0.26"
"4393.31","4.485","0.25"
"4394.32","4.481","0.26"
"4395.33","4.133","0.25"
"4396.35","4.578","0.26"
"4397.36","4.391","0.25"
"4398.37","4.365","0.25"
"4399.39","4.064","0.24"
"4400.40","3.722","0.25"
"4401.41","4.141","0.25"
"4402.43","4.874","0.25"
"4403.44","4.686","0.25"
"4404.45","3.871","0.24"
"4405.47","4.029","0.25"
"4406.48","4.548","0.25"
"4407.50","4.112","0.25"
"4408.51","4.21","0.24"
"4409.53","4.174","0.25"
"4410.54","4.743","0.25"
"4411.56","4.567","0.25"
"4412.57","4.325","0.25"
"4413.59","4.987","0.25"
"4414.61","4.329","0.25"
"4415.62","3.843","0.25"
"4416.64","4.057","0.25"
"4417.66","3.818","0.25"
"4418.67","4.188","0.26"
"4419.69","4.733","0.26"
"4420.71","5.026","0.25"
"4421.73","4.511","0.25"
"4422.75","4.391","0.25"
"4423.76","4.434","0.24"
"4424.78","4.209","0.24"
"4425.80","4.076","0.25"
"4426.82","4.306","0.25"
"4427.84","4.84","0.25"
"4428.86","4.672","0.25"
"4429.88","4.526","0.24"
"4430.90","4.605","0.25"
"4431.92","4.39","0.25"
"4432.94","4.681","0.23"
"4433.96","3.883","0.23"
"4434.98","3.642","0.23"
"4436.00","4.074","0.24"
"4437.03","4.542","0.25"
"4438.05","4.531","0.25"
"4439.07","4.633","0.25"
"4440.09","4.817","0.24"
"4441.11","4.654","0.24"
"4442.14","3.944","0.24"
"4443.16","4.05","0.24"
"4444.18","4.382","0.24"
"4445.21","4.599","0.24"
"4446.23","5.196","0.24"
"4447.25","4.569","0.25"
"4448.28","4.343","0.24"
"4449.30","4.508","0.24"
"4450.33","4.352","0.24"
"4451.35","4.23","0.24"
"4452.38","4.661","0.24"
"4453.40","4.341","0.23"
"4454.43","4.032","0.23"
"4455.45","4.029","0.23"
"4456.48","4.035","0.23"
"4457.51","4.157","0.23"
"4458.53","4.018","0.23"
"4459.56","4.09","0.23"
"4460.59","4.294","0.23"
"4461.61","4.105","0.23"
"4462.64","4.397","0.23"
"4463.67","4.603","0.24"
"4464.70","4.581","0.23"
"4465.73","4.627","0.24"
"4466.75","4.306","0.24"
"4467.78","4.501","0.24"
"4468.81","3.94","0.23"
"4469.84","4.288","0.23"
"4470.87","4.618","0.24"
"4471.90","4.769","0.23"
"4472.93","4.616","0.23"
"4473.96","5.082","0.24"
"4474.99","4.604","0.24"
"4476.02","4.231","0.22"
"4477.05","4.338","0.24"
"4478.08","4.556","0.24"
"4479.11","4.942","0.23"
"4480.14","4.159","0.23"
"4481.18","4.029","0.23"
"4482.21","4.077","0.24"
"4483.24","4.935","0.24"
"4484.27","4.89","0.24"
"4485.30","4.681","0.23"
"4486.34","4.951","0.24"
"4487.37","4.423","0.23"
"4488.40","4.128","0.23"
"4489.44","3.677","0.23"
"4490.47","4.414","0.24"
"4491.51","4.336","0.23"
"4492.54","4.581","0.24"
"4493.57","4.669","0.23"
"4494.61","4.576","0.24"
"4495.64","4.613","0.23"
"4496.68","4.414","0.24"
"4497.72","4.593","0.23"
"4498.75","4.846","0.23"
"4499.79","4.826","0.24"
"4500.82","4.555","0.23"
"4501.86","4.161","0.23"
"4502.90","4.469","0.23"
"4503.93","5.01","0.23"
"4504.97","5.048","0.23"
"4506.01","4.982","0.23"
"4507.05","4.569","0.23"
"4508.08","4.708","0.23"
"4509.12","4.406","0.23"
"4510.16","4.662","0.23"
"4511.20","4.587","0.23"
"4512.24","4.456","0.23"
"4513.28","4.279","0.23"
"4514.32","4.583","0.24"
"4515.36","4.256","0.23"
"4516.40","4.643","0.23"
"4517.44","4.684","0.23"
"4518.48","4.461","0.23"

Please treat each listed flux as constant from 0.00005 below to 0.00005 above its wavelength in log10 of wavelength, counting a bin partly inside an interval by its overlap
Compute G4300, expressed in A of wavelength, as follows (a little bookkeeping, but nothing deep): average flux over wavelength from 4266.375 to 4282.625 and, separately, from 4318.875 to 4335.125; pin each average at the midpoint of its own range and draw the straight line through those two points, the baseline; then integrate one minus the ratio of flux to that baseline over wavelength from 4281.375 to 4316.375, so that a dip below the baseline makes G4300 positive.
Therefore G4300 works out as 7.0 A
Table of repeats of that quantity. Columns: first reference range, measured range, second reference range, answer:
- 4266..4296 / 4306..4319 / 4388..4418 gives 1.78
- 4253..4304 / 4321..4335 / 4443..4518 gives -1.45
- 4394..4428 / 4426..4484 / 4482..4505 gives 0.59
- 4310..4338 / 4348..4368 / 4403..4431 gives 0.00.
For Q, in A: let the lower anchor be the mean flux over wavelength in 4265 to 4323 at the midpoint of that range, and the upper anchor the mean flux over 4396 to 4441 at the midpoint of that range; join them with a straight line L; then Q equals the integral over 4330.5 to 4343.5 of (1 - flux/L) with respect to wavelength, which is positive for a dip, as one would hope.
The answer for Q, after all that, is 0.6 A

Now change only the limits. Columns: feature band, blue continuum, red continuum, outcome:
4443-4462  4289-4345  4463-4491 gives 0.1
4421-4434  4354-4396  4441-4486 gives -0.5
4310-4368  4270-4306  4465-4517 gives -3.7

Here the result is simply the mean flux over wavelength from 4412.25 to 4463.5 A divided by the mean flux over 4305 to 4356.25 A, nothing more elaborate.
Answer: 1.12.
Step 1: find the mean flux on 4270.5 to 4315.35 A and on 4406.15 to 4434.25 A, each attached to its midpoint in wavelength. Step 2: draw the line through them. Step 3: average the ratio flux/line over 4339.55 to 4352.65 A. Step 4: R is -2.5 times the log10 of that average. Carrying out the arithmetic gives 0.05 mag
